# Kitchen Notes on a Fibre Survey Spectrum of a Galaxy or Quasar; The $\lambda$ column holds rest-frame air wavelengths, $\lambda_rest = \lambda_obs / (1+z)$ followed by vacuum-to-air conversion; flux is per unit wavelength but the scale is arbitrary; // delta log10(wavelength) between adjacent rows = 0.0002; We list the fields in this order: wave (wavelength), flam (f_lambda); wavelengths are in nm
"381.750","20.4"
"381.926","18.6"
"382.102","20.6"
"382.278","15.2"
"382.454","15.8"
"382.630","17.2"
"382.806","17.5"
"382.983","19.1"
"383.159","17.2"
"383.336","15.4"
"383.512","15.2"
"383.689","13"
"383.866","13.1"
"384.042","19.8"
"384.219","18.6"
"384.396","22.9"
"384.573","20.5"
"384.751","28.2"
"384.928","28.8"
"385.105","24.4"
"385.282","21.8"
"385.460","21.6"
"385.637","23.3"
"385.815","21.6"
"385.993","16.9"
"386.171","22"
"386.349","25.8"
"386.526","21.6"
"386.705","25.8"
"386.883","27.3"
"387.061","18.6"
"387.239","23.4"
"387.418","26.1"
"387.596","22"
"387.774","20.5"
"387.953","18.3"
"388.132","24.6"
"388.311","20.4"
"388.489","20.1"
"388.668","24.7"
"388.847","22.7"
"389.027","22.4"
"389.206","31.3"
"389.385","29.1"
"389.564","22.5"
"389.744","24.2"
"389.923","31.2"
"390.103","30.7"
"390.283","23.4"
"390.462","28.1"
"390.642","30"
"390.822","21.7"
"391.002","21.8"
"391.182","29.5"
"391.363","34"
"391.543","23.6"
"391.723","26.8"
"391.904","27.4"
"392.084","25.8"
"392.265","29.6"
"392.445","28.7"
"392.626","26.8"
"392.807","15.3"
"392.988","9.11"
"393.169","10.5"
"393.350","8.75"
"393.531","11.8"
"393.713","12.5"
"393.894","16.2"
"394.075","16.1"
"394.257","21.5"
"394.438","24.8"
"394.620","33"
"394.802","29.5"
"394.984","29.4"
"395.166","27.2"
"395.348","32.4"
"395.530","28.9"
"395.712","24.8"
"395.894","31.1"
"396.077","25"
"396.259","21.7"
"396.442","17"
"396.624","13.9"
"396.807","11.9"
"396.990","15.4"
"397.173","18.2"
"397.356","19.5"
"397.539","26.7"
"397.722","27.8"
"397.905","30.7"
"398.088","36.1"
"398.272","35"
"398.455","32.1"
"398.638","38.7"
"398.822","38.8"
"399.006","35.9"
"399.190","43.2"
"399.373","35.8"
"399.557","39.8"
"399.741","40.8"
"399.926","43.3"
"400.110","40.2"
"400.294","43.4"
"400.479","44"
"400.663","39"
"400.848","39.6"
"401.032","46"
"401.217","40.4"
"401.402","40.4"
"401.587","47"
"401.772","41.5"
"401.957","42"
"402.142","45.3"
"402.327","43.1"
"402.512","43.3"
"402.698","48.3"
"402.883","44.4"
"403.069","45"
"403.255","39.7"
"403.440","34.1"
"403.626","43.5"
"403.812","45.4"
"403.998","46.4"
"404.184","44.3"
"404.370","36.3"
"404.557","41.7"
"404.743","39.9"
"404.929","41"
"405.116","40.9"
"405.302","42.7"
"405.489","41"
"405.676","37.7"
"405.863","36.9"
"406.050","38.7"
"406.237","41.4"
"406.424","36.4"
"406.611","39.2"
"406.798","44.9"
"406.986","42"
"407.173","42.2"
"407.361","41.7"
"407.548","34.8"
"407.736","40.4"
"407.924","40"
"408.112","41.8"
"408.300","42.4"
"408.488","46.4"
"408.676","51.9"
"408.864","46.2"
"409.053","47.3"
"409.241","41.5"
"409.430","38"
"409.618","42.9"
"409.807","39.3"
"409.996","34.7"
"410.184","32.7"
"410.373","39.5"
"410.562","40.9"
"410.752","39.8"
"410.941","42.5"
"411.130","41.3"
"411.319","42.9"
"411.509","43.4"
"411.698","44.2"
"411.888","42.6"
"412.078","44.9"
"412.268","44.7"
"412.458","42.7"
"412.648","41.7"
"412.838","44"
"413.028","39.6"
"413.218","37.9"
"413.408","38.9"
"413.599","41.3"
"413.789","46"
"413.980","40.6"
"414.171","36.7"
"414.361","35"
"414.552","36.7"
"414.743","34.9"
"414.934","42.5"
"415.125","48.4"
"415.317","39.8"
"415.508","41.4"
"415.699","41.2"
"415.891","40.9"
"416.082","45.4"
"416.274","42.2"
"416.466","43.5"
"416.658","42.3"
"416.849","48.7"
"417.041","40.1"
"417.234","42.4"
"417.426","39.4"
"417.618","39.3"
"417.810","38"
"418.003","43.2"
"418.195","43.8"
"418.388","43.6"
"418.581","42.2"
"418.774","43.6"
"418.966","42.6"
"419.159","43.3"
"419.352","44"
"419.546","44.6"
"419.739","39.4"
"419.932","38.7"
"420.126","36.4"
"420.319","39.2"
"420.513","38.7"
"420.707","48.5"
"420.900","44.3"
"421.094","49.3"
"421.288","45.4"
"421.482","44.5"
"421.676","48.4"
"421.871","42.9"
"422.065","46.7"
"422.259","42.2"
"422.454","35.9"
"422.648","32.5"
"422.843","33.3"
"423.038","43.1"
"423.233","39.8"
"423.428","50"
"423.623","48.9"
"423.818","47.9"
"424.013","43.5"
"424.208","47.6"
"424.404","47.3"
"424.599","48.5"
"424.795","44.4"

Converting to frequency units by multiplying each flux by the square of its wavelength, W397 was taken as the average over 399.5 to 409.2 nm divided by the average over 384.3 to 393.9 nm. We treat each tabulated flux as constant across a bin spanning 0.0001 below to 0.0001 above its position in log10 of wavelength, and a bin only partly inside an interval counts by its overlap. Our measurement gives 1.96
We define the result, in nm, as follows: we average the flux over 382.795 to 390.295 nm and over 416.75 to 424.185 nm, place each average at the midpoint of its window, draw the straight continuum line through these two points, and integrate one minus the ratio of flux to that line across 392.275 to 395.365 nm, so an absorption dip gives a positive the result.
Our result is 0.693 nm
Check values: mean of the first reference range 22.3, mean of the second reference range 42.6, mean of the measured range 20.8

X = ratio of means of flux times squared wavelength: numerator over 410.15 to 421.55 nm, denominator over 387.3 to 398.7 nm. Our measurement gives 1.94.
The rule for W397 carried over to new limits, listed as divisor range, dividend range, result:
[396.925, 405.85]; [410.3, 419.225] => 1.14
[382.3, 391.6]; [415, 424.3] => 2.22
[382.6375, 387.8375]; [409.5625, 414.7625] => 2.20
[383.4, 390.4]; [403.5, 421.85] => 2.08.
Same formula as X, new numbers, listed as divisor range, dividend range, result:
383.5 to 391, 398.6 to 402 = 1.90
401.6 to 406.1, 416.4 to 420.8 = 1.08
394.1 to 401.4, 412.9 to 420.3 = 1.44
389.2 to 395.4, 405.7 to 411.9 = 1.87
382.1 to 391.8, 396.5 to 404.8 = 1.78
